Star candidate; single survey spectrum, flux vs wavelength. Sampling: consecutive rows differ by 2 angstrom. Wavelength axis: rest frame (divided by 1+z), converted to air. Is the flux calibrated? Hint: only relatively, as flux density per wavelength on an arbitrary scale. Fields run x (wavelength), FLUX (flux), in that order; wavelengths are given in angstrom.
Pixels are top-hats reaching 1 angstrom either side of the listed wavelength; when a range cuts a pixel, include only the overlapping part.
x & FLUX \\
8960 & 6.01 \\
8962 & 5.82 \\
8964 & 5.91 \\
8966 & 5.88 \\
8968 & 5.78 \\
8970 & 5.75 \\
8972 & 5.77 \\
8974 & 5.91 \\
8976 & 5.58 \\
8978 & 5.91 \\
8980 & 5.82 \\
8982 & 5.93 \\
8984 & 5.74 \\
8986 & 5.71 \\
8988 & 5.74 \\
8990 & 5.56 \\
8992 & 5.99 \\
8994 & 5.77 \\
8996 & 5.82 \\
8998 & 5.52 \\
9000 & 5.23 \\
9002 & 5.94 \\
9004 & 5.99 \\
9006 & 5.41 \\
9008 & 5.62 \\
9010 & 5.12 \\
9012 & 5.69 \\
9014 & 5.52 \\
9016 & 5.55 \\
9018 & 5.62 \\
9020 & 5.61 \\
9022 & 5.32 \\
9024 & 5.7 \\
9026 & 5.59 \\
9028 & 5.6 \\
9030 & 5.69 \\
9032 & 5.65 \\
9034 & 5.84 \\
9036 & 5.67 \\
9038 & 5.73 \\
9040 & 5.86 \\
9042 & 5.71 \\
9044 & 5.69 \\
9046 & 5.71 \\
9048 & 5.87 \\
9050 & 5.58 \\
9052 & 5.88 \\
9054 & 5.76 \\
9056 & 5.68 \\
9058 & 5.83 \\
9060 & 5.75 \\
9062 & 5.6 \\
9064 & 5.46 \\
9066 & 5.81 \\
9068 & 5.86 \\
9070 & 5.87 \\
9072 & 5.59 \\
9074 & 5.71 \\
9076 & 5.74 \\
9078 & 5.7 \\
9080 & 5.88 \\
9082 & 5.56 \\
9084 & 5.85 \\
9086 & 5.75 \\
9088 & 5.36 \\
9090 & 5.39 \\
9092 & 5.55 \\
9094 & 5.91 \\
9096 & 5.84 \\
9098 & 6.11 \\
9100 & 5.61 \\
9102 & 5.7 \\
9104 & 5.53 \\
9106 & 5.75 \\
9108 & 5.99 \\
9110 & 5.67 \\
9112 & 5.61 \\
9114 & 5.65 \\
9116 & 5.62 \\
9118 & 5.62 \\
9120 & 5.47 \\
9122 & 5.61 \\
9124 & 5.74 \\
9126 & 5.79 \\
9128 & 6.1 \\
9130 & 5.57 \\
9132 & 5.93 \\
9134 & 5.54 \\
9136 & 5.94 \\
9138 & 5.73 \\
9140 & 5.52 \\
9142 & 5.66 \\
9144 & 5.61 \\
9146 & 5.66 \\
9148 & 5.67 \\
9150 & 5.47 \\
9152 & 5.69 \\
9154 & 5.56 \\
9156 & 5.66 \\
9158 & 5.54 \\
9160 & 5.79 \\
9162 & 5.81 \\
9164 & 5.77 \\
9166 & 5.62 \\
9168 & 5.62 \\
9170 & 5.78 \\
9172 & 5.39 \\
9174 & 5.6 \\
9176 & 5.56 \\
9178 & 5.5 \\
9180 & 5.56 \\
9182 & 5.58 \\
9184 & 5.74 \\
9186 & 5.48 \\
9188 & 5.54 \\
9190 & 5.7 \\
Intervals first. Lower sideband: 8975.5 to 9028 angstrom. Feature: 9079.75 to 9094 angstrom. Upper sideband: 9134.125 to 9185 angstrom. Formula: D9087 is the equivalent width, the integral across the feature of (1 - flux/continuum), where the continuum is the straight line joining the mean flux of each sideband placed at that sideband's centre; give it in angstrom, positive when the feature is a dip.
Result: 0.05 angstrom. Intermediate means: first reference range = 5.65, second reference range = 5.64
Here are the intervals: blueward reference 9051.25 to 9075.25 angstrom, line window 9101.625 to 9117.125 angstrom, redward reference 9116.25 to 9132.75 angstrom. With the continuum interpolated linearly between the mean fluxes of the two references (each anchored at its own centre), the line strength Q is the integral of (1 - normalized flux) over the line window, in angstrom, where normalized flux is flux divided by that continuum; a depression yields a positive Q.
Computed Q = 0.1 angstrom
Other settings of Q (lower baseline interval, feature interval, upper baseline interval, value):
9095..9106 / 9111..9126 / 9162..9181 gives 0.2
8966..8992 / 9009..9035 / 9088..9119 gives 0.8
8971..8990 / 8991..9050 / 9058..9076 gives 1.0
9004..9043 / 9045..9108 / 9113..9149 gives -0.8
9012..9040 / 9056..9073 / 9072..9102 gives -0.1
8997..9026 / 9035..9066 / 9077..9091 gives -0.6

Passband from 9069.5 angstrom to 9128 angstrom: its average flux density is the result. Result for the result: 5.7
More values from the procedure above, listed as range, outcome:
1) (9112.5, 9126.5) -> 5.64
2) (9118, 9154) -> 5.68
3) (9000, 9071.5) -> 5.67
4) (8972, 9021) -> 5.68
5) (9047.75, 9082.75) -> 5.73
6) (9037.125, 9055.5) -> 5.75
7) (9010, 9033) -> 5.57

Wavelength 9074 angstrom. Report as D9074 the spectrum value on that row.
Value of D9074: 5.71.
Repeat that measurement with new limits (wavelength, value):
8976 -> 5.58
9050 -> 5.58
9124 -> 5.74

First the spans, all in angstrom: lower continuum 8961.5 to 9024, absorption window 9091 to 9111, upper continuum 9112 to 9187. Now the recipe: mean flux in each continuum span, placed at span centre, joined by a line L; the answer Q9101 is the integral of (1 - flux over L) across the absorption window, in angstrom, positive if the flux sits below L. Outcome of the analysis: -0.4 angstrom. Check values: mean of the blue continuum 5.69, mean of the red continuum 5.65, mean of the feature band 5.77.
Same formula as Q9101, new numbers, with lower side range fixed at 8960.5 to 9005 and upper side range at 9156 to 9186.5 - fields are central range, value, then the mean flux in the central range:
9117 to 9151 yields -0.17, 5.68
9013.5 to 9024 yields 0.38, 5.54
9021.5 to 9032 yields 0.26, 5.6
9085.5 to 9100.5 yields 0.00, 5.69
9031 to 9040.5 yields -0.01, 5.74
